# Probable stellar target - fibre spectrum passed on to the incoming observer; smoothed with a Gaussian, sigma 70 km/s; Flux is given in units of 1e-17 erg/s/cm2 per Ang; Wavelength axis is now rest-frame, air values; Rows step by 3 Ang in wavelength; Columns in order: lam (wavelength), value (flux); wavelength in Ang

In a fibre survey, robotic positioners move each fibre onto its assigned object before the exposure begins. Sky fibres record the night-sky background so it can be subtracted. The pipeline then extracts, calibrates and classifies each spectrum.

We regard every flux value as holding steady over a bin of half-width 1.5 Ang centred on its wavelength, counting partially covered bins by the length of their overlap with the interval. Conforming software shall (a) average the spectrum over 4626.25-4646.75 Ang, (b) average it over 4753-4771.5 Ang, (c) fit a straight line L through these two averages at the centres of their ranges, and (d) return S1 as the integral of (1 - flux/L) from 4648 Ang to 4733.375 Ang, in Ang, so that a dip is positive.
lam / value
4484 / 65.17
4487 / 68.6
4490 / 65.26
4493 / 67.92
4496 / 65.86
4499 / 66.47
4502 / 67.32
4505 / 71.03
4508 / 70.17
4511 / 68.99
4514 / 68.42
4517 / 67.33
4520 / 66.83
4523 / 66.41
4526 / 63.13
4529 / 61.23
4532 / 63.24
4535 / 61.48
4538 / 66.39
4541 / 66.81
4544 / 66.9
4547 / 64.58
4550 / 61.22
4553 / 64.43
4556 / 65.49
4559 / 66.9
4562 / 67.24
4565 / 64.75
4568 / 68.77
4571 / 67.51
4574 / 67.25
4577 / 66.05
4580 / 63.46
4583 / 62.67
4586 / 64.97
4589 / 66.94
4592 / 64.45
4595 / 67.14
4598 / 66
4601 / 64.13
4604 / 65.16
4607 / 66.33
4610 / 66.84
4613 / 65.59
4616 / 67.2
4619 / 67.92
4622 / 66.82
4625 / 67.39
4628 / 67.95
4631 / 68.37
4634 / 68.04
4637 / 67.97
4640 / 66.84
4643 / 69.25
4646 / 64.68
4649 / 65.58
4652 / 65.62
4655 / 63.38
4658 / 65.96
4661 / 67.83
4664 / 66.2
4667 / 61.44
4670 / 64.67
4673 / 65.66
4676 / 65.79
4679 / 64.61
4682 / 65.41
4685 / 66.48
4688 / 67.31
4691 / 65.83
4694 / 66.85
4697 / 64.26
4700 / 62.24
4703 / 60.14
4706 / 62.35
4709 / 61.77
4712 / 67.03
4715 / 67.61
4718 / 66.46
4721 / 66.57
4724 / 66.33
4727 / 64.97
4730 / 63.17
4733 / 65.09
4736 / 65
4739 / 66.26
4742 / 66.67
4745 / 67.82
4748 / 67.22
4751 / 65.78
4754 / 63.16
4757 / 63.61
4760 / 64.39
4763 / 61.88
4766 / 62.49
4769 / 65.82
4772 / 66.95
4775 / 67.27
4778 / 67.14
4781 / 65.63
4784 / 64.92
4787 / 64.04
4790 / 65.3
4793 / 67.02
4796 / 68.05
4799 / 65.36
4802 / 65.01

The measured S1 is 1.21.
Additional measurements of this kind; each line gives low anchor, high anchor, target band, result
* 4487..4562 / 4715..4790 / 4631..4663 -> -0.4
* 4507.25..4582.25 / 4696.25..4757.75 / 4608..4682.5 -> -1.1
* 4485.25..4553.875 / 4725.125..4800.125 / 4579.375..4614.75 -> 0.3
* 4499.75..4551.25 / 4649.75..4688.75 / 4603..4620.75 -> -0.2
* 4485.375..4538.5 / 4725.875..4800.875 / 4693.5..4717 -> 0.6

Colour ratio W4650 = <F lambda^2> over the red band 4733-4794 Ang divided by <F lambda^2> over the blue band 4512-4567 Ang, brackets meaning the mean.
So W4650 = 1.1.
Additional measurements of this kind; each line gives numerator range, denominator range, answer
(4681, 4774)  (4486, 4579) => 1.07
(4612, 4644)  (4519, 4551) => 1.09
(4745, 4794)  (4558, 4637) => 1.06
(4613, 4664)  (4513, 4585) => 1.06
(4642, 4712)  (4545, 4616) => 1.03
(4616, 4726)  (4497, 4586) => 1.06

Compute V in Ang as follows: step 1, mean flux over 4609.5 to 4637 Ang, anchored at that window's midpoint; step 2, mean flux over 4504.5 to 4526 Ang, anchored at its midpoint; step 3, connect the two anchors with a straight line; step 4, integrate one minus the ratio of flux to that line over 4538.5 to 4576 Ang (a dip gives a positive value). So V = 1.0 Ang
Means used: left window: 68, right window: 67.4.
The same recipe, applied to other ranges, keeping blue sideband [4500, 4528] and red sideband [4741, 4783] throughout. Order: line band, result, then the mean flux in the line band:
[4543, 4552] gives 0.4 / 64.1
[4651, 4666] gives 0.1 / 65.7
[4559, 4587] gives 0.5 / 65.9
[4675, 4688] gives 0.1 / 65.8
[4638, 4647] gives -0.1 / 67.1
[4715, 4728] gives -0.1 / 66.3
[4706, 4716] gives 0.1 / 64.9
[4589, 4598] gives 0.1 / 66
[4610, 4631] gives -0.2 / 67.2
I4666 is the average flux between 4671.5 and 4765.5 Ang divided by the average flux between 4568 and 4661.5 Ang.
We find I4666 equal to 0.98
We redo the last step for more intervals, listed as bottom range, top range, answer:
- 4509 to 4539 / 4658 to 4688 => 1.00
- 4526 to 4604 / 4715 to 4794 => 1.00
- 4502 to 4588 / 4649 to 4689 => 0.99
